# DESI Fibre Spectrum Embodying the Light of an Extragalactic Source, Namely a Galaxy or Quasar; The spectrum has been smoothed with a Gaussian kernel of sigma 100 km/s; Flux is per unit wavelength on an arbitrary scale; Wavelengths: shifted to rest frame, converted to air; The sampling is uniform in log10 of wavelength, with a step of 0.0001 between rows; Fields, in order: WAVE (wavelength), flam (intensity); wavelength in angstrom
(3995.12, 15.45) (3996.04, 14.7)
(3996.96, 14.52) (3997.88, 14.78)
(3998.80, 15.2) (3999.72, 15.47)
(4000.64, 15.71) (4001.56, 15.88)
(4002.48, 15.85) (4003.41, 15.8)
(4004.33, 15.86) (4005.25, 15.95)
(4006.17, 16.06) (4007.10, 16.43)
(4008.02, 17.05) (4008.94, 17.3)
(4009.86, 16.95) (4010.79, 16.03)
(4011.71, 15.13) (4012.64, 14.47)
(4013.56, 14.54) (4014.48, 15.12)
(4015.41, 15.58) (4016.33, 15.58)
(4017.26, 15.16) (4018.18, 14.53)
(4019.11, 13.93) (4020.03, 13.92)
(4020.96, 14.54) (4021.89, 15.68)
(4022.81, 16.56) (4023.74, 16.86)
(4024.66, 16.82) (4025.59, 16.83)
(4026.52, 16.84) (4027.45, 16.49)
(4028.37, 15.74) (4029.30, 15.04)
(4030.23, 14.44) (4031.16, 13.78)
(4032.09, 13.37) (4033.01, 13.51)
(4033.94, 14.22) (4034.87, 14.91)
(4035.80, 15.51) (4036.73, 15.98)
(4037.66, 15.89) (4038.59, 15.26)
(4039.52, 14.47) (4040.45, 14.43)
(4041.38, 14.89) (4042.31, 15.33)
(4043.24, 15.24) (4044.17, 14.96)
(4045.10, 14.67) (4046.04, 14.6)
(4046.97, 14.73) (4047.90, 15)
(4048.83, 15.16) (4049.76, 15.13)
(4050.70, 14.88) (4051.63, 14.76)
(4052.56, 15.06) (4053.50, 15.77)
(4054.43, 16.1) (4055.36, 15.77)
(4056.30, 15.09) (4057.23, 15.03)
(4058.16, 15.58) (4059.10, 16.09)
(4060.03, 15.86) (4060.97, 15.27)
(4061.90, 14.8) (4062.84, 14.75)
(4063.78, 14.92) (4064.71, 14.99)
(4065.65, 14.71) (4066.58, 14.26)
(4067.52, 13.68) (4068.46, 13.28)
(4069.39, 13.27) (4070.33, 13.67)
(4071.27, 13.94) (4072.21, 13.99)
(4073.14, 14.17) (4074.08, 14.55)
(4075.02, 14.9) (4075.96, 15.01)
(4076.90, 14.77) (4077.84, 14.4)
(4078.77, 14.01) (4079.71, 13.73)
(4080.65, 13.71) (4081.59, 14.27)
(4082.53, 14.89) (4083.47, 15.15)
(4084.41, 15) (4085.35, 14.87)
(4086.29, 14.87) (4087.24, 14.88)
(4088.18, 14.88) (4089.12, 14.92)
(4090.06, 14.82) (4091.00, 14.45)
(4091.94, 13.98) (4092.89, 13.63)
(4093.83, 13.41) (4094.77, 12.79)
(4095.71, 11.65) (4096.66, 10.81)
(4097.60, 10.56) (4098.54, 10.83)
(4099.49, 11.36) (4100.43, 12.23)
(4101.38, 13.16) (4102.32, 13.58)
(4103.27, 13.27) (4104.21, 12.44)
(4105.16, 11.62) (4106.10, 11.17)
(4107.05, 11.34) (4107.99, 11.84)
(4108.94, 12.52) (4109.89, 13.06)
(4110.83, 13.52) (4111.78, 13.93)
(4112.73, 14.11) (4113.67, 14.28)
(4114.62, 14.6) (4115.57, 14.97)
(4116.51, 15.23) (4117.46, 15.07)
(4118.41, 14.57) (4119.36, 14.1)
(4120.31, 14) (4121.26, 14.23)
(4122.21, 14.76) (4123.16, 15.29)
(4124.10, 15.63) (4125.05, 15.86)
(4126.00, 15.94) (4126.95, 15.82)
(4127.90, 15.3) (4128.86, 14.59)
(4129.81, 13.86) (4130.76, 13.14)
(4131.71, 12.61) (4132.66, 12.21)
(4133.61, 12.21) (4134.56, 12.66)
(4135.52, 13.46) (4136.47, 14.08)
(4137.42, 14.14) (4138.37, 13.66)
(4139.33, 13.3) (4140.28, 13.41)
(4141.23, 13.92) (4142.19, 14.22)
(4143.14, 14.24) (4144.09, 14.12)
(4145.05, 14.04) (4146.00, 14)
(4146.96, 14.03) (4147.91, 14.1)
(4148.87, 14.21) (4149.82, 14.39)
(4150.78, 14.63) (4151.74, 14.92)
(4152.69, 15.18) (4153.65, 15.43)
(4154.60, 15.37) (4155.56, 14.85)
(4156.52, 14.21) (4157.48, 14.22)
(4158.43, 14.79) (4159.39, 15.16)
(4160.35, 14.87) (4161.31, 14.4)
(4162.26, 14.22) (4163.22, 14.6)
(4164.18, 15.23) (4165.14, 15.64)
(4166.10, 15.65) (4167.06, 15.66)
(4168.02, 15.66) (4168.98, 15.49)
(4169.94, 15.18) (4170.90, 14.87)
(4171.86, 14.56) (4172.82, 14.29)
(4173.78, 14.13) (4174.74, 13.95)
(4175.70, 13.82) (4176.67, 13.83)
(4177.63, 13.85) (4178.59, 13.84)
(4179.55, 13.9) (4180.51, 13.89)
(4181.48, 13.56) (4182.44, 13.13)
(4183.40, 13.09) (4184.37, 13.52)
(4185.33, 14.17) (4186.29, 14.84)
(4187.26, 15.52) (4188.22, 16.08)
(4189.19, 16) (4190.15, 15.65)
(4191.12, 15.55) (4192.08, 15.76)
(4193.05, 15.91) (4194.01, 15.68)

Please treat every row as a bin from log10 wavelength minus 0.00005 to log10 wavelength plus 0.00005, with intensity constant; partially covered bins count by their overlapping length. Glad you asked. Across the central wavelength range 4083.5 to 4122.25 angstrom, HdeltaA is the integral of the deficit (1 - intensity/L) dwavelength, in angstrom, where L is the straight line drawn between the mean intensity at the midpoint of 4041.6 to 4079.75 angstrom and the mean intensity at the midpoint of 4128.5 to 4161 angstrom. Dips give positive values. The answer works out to 2.6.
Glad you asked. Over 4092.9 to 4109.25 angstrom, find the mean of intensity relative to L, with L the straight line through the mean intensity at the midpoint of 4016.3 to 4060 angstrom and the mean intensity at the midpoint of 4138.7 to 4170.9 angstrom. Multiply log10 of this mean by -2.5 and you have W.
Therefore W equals 0.228 mag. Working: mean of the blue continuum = 15.2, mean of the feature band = 12.1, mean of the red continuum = 14.6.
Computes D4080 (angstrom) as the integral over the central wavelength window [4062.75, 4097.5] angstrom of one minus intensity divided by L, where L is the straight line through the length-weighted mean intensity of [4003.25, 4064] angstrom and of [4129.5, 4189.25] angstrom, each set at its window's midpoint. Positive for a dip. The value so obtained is 1.9 angstrom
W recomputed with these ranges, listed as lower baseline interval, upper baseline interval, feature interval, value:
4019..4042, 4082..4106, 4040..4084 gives -0.035 mag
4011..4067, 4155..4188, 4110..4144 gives 0.040 mag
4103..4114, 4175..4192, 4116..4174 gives -0.074 mag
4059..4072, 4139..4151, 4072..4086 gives -0.009 mag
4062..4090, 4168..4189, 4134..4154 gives 0.021 mag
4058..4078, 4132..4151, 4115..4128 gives -0.082 mag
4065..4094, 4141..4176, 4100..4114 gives 0.133 mag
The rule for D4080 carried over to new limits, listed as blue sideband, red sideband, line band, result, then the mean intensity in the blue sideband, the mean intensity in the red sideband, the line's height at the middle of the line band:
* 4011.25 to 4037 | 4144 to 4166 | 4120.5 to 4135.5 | 0.5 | 15.2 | 14.7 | 14.8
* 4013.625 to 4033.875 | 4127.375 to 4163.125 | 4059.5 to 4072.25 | 0.4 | 15.2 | 14.1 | 14.8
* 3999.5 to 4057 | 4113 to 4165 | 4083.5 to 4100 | 1.5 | 15.4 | 14.4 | 14.8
